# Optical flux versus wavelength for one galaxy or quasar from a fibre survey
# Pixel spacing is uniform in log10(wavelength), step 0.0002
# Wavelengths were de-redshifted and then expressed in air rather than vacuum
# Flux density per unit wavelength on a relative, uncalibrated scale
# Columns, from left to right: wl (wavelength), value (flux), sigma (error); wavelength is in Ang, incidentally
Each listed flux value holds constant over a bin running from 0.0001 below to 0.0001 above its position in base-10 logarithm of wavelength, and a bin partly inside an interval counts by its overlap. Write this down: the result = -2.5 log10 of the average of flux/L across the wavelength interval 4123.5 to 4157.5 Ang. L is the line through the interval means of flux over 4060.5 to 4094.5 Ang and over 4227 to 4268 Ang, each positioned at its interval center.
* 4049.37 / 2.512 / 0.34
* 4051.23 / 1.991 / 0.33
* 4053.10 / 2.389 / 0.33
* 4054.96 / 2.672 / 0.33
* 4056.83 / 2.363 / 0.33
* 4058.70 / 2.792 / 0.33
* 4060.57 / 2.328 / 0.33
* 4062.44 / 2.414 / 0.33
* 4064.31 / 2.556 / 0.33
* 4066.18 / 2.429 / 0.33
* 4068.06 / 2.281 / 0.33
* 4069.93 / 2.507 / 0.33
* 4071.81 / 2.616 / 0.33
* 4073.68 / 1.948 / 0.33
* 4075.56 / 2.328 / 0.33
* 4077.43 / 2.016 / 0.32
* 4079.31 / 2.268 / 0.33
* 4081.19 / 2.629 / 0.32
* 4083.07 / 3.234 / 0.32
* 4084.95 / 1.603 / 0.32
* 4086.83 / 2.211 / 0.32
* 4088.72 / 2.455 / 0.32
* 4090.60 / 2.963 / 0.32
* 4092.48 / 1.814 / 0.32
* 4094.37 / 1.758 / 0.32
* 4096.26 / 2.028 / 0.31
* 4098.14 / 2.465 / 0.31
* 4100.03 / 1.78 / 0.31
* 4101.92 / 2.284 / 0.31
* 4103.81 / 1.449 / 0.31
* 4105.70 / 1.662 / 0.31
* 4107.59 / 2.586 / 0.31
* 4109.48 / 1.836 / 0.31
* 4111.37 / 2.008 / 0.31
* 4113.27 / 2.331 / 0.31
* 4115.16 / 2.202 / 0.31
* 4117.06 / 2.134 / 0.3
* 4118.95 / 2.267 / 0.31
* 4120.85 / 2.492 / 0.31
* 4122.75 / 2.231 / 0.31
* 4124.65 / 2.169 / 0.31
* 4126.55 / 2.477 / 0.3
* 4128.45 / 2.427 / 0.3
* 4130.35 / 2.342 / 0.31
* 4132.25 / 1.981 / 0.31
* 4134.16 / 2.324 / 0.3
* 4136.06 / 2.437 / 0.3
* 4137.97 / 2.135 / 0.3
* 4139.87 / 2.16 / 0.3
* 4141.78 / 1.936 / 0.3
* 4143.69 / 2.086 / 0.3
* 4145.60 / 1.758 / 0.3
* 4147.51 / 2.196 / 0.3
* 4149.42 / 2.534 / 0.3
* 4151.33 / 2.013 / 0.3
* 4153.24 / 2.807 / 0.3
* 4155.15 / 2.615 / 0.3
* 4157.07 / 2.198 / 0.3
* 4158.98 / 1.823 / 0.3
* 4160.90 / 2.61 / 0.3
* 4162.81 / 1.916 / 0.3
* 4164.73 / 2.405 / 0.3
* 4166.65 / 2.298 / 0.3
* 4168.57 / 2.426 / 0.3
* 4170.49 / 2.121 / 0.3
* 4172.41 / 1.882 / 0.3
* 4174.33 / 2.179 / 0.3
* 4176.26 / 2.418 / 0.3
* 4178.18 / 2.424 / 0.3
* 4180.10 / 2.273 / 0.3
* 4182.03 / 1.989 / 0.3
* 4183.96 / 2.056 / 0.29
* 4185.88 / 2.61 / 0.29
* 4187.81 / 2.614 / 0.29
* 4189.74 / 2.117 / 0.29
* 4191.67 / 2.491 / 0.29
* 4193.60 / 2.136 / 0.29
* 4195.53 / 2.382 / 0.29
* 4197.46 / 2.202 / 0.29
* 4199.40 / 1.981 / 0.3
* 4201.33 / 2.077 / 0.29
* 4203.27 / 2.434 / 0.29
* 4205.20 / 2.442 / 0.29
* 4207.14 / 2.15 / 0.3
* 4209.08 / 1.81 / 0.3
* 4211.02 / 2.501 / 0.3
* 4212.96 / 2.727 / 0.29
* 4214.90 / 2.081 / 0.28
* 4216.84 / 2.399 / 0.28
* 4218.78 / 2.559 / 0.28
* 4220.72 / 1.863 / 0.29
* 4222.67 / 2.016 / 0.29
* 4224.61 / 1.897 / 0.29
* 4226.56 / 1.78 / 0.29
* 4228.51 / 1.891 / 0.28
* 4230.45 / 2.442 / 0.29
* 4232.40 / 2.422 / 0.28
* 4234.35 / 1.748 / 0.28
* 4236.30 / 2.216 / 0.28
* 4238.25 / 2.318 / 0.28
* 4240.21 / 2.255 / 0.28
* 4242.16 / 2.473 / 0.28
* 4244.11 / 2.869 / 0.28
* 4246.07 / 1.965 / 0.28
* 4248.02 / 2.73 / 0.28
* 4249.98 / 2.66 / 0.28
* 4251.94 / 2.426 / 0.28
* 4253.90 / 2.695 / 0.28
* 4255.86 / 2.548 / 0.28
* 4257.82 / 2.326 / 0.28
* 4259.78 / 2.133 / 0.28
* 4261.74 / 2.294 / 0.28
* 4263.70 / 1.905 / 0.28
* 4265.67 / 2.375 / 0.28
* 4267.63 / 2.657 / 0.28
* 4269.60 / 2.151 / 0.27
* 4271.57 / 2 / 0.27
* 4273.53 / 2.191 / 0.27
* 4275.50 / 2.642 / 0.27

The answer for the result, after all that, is 0.04 mag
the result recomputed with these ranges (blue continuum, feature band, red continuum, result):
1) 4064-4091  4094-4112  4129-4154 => 0.16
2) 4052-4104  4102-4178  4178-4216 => 0.04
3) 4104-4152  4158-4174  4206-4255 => 0.01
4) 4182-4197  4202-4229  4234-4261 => 0.08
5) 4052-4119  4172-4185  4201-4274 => 0.04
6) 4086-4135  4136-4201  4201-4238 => -0.03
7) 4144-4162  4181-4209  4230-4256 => 0.04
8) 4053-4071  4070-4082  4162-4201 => 0.06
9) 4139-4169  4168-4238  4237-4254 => 0.07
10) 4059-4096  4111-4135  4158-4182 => 0.01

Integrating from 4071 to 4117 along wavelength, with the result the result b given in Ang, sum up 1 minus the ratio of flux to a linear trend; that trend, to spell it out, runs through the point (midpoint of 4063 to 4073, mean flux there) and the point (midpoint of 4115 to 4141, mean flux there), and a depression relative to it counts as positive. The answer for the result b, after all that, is 3.8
